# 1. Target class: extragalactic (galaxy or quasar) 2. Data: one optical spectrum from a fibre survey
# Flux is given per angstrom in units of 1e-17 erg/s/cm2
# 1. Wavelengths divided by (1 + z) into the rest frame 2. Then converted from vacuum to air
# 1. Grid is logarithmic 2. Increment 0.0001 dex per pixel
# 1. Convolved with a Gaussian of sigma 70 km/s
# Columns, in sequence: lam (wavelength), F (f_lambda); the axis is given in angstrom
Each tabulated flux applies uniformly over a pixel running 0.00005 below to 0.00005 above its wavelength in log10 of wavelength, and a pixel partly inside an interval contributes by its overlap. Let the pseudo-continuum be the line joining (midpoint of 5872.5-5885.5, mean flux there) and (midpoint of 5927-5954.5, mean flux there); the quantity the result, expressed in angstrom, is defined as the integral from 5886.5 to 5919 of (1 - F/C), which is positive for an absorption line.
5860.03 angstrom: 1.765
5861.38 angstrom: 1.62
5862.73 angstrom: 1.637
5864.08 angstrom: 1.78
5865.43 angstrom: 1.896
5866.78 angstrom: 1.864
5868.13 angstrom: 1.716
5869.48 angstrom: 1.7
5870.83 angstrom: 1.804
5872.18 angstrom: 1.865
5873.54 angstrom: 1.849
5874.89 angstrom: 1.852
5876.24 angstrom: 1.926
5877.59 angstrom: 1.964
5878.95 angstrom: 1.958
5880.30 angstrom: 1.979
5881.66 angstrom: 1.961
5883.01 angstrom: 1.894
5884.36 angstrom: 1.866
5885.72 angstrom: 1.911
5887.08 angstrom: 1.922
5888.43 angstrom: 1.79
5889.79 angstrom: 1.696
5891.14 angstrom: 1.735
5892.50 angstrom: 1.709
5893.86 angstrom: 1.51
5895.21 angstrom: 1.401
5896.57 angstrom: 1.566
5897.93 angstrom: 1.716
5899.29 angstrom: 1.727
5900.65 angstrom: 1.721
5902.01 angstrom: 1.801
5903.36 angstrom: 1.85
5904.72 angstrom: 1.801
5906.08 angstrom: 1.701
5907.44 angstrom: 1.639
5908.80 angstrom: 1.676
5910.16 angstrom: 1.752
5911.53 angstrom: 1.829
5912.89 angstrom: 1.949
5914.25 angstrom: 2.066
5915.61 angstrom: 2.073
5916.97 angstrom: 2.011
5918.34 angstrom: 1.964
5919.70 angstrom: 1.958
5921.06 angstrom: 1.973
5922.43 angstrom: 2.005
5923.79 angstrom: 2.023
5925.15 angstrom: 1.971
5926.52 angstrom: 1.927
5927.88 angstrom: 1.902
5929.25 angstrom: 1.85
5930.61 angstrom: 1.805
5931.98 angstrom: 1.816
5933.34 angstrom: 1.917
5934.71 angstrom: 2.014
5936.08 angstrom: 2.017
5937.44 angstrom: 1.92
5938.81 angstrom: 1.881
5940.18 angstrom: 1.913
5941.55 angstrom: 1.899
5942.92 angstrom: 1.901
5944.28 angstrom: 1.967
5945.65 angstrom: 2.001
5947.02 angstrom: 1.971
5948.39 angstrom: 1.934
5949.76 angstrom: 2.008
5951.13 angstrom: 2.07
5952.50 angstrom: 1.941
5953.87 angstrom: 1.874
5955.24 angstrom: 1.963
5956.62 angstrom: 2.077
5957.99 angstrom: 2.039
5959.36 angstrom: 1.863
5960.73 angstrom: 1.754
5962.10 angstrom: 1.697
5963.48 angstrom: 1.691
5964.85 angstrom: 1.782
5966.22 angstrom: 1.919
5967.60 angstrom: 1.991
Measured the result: 2.5 angstrom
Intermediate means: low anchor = 1.91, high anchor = 1.93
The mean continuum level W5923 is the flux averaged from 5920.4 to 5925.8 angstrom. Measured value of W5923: 1.99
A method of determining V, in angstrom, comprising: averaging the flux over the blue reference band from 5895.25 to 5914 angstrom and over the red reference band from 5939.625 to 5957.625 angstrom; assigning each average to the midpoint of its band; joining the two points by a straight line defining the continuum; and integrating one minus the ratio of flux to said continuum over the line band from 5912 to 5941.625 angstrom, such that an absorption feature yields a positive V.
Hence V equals -1.5 angstrom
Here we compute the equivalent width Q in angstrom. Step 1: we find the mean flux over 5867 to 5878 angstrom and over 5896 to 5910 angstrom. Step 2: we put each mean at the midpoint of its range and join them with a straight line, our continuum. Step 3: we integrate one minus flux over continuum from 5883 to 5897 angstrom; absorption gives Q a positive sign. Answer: 0.4 angstrom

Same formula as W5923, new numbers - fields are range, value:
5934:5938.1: 1.98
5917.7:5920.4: 1.97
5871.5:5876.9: 1.87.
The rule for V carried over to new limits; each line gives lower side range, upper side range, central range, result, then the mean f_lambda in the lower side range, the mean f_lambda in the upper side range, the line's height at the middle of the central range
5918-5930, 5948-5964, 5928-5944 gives 0.3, 1.95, 1.91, 1.94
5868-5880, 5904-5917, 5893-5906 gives 1.2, 1.86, 1.84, 1.85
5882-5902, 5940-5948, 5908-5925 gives -1.0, 1.73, 1.94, 1.83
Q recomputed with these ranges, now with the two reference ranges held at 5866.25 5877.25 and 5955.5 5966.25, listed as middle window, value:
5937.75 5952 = -0.8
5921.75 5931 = -0.4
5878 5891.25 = -0.3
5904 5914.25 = 0.3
